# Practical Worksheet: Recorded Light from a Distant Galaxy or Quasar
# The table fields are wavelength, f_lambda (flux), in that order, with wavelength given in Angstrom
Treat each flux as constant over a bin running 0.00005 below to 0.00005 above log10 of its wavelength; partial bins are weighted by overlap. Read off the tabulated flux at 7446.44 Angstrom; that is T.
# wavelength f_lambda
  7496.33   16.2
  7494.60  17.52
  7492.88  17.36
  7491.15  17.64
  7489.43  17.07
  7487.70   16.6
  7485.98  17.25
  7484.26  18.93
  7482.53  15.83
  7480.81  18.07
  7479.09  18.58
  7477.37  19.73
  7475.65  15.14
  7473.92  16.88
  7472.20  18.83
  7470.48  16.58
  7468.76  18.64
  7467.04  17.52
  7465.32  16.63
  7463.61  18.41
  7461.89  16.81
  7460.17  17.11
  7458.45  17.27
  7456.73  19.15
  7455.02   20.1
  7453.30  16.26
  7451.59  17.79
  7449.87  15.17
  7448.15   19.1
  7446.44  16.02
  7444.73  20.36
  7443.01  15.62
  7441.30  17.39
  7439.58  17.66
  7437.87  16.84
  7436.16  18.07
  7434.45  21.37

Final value 16.02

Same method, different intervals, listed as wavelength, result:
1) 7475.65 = 15.14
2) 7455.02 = 20.1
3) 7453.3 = 16.26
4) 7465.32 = 16.63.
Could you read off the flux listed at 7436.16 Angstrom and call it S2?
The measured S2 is 18.07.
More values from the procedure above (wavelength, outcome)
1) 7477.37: 19.73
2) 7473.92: 16.88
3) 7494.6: 17.52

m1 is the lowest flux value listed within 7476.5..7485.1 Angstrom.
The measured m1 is 15.83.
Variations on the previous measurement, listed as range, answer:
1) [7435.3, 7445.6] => 15.62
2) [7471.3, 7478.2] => 15.14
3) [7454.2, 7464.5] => 16.81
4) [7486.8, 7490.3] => 16.6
